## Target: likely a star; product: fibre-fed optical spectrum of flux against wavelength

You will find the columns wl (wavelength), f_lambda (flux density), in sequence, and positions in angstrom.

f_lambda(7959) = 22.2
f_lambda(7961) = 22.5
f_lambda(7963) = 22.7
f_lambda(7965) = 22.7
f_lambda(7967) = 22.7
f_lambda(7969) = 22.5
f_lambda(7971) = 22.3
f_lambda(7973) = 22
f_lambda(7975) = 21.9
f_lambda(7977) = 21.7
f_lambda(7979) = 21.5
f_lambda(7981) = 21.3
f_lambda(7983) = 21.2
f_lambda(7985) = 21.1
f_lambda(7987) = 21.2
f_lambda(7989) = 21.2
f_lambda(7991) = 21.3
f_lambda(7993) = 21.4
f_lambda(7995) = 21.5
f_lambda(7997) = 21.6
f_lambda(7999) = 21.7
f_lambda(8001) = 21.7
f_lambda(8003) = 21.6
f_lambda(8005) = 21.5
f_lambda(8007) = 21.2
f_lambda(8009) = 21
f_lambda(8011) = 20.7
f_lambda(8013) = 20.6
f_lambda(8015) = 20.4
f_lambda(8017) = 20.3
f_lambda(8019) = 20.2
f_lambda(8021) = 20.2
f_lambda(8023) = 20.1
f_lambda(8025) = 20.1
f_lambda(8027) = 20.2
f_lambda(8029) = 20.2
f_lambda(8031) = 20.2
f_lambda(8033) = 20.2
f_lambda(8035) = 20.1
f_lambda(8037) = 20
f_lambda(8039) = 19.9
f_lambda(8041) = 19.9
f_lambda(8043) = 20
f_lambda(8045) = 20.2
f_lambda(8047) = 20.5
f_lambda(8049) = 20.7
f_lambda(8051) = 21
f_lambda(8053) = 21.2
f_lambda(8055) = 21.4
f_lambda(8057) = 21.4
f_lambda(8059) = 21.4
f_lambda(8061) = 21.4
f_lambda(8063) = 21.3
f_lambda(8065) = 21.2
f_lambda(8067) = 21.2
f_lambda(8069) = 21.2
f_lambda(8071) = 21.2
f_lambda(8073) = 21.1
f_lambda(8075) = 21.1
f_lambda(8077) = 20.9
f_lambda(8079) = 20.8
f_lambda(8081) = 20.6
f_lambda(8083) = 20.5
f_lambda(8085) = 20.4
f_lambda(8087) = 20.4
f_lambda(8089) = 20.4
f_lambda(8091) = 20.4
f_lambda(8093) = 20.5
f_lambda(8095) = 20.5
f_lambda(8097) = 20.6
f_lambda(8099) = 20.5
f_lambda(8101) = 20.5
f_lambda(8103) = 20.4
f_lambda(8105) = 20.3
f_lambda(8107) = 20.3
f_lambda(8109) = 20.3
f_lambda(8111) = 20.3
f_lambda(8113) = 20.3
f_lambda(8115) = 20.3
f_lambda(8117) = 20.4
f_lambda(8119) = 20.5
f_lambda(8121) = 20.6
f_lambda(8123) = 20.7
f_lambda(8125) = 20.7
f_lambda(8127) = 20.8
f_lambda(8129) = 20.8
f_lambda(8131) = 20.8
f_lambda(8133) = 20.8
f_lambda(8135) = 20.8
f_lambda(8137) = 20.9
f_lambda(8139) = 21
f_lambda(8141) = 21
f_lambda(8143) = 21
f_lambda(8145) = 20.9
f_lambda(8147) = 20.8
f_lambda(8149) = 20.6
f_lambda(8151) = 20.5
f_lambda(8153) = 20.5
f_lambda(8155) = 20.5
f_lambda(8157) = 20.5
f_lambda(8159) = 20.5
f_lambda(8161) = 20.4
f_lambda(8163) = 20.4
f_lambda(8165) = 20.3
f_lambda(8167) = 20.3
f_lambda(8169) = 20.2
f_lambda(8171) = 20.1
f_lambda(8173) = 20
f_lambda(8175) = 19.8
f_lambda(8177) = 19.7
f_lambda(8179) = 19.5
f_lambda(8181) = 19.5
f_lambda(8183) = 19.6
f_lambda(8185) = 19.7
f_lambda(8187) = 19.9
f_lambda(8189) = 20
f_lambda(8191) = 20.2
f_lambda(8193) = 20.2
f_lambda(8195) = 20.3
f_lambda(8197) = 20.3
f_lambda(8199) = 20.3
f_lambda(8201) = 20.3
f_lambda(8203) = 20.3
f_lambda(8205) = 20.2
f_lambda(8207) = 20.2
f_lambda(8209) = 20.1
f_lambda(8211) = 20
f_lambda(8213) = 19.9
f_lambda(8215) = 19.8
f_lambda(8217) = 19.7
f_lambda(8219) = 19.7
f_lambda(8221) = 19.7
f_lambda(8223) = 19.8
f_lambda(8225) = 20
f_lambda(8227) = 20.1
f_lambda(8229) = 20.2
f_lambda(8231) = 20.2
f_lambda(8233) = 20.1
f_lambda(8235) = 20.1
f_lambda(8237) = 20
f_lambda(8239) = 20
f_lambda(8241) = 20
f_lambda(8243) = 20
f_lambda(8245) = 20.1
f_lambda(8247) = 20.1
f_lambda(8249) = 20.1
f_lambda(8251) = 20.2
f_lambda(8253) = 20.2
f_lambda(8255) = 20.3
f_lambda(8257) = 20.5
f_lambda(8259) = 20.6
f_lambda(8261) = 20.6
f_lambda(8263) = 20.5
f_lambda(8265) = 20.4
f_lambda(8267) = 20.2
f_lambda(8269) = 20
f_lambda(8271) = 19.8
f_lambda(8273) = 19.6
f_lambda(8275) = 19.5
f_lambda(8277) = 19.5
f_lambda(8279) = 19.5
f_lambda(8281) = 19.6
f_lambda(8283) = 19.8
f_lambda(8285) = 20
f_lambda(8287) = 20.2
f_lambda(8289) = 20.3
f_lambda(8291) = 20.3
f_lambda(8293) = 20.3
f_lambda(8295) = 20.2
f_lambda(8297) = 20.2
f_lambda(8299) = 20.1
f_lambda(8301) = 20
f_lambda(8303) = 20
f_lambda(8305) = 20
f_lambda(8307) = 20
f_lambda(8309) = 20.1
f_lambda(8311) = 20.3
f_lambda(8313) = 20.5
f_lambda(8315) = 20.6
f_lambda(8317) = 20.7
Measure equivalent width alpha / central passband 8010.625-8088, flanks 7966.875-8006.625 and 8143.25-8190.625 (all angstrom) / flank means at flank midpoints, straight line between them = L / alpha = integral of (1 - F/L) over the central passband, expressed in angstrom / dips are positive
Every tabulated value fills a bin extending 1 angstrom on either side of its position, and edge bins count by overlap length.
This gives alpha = 1.8 angstrom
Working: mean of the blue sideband 21.6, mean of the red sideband 20.2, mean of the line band 20.6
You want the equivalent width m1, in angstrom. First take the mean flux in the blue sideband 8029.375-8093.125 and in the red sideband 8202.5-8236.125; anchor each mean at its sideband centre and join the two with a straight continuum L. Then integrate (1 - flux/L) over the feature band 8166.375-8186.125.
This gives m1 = 0.35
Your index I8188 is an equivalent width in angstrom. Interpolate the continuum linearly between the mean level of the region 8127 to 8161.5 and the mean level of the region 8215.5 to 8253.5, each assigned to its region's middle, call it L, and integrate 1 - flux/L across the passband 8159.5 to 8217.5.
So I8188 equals 0.9 angstrom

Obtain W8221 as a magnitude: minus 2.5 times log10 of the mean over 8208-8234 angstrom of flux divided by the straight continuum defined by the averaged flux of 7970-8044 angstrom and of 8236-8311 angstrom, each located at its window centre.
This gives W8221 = 0.02 mag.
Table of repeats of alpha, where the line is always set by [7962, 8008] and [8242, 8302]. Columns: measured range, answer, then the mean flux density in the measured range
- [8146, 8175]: 0.48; 20.4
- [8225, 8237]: 0.12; 20.1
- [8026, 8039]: 0.80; 20.1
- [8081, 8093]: 0.40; 20.4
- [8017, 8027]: 0.62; 20.2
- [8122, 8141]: 0.06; 20.8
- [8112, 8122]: 0.26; 20.4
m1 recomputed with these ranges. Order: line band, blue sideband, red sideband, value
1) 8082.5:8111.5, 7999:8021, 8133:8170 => 0.4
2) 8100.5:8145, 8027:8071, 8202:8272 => -0.3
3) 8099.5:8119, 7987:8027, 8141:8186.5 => 0.1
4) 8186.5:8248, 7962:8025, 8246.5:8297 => 0.9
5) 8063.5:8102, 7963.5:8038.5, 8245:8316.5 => 0.2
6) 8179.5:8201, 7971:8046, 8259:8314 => 0.4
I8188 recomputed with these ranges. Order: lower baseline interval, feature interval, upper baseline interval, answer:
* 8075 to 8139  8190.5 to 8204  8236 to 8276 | 0.0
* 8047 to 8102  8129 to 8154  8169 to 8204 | -0.6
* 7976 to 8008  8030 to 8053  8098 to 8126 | 0.8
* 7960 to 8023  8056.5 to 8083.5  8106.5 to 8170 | -0.1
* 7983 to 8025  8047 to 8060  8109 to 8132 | -0.2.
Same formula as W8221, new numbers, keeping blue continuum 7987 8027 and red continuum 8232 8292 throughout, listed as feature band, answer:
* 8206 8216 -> 0.01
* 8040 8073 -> -0.01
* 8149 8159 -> 0.00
